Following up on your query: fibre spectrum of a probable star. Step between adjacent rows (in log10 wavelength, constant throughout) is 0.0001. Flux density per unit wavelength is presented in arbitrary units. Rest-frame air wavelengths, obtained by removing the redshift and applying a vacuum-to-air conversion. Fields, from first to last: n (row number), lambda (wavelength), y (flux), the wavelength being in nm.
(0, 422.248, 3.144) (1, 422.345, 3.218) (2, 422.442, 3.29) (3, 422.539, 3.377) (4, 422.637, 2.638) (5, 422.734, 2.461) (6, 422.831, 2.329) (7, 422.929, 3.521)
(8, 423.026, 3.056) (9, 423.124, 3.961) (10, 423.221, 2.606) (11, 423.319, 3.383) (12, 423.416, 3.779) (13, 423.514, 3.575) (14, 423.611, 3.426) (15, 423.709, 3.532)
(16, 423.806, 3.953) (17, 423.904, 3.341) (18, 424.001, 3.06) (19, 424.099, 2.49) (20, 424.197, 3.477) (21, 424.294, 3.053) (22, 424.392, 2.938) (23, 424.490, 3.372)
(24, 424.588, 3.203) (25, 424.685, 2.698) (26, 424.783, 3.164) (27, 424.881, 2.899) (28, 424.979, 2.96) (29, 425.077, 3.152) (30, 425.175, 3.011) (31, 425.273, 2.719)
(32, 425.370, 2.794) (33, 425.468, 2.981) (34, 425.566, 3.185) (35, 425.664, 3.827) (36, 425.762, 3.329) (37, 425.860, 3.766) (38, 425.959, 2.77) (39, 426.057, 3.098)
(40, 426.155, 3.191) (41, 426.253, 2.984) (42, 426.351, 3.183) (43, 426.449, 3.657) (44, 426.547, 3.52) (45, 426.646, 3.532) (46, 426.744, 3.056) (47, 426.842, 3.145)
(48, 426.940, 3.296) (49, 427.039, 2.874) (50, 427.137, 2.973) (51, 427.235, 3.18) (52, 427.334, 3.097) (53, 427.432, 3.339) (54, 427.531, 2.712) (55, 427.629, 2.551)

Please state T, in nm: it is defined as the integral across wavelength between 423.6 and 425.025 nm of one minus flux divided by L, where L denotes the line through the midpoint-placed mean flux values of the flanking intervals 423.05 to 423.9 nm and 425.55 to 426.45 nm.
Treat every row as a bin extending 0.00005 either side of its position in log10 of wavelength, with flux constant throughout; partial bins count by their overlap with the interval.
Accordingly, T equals 0.11 nm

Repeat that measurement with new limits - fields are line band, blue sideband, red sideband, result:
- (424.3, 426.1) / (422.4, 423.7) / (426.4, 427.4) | 0.064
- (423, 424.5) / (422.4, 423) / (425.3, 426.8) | -0.139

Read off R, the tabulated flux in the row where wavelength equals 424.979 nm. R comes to 2.96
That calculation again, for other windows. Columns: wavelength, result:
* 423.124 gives 3.961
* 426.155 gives 3.191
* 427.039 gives 2.874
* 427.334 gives 3.097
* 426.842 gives 3.145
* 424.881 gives 2.899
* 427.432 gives 3.339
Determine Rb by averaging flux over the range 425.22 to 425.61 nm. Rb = 2.92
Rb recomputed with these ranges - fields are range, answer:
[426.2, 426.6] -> 3.34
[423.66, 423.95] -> 3.61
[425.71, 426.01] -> 3.28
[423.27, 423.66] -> 3.54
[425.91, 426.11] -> 2.94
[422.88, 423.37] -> 3.31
